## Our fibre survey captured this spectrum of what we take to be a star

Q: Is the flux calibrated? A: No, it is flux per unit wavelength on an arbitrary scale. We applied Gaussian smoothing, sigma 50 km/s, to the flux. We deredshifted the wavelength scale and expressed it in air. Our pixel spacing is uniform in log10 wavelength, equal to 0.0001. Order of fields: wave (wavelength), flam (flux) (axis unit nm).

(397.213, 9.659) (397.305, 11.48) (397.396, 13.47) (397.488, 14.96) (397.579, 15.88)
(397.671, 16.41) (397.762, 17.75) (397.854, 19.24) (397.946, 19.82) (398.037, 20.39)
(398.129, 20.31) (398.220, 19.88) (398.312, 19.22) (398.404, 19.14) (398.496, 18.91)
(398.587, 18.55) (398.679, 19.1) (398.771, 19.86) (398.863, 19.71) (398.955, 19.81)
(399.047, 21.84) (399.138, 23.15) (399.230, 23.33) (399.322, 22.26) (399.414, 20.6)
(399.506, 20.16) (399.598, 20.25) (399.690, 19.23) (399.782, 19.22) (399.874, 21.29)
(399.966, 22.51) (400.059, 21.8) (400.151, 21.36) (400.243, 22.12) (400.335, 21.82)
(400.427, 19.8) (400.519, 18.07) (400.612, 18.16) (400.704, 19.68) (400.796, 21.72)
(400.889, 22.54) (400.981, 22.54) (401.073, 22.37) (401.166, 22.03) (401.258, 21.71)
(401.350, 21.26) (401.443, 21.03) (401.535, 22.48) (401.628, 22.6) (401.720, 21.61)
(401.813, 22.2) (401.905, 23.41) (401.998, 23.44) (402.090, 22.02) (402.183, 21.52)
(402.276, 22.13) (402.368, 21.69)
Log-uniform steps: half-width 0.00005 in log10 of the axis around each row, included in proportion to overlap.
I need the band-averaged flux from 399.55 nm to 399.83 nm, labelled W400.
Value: 19.6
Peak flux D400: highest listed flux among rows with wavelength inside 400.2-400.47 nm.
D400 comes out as 22.12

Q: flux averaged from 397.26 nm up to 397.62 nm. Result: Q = 13.9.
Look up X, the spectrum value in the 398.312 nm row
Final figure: 19.22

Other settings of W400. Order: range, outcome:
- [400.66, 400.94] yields 21.3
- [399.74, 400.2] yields 21.2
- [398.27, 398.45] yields 19.1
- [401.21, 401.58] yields 21.7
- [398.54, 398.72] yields 18.9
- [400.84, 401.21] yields 22.3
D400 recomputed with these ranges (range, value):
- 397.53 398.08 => 20.39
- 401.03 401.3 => 22.37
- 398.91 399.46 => 23.33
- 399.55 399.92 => 21.29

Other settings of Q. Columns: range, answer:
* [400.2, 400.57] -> 20.4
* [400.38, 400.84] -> 19.5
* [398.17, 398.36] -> 19.6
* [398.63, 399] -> 19.6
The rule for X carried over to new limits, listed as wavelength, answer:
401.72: 21.61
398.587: 18.55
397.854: 19.24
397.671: 16.41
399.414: 20.6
